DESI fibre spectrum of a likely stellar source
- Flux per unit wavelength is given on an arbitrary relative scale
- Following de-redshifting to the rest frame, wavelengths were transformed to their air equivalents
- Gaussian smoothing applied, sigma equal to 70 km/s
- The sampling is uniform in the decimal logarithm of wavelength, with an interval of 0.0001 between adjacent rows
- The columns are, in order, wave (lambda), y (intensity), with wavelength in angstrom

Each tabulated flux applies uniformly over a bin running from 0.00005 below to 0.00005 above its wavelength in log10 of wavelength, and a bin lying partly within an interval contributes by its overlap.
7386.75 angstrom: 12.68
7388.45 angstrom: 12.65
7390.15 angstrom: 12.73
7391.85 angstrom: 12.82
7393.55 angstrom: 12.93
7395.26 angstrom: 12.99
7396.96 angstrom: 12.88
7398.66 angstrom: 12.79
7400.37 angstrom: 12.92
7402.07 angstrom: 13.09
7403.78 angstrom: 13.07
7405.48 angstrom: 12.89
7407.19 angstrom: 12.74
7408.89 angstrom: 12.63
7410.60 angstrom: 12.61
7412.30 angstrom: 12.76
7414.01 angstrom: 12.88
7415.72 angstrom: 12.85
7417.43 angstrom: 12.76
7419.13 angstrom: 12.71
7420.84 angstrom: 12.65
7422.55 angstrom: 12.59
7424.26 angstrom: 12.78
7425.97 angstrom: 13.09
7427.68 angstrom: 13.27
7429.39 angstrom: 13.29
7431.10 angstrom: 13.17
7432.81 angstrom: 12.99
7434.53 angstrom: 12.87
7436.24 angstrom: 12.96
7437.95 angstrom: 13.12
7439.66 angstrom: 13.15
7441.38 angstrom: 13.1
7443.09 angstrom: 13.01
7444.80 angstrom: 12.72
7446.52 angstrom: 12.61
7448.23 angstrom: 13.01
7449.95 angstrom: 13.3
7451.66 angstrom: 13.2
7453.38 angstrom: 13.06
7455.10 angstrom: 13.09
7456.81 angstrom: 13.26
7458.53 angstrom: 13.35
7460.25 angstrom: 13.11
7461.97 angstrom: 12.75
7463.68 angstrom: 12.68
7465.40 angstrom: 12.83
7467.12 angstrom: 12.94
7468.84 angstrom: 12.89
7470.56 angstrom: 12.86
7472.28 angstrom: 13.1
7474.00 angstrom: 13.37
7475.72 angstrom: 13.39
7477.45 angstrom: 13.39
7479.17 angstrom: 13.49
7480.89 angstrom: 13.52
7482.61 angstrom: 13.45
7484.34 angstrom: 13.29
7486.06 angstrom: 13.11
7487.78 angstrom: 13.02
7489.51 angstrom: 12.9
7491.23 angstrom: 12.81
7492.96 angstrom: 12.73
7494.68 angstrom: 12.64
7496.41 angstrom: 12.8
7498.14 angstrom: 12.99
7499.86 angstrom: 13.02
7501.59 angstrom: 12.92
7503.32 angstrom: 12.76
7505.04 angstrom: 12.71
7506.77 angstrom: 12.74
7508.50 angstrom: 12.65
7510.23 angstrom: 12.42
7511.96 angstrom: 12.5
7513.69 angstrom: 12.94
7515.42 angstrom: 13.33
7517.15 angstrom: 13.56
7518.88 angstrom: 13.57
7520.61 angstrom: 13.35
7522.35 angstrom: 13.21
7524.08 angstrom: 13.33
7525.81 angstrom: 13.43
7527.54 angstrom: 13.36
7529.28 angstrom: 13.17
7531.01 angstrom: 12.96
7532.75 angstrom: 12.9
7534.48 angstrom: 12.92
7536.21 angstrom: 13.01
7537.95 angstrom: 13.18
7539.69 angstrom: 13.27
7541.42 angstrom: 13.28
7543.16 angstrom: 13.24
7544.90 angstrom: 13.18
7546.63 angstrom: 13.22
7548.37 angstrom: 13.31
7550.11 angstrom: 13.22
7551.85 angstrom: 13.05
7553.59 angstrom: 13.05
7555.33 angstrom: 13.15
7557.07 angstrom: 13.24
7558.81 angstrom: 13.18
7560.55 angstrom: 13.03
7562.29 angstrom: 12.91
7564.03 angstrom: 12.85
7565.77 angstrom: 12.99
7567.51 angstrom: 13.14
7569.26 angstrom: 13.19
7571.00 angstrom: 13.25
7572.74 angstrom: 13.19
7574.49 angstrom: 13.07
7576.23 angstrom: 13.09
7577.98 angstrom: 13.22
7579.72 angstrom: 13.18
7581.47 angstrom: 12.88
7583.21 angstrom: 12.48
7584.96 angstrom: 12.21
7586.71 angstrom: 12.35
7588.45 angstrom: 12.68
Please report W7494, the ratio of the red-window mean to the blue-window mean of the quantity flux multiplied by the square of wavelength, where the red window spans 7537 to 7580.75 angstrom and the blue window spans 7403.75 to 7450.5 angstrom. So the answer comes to 1.1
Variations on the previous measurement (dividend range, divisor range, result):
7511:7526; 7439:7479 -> 1.03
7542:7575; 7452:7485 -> 1.02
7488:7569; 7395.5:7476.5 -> 1.03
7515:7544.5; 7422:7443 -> 1.04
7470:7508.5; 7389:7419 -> 1.04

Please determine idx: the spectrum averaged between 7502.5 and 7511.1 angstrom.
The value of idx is 12.7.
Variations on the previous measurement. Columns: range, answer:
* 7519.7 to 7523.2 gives 13.3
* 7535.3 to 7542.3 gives 13.2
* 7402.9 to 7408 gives 12.9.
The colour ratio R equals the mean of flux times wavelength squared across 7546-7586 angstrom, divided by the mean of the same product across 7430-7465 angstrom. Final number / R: 1.03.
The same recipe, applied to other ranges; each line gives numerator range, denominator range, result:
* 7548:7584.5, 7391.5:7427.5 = 1.06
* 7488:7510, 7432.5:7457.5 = 1.00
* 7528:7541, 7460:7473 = 1.03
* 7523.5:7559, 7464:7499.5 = 1.02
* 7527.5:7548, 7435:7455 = 1.03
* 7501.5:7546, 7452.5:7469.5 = 1.02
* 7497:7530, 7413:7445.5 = 1.03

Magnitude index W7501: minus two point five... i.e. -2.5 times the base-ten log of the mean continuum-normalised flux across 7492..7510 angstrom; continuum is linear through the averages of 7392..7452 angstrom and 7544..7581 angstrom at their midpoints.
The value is 0.02 mag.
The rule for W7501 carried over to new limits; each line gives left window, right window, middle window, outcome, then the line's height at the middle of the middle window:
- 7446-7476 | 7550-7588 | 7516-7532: -0.03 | 13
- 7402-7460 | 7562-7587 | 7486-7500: 0.01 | 13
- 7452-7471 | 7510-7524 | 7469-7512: 0.01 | 13.1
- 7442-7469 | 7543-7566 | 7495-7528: 0.00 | 13.1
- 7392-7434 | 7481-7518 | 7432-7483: -0.01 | 12.9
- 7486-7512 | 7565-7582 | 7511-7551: -0.02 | 12.9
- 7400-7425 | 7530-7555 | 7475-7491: -0.02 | 13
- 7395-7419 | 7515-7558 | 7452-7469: 0.00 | 13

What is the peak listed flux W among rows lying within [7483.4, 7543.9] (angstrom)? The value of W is 13.57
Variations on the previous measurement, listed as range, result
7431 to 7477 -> 13.39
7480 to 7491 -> 13.52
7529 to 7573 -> 13.31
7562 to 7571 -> 13.25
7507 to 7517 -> 13.33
